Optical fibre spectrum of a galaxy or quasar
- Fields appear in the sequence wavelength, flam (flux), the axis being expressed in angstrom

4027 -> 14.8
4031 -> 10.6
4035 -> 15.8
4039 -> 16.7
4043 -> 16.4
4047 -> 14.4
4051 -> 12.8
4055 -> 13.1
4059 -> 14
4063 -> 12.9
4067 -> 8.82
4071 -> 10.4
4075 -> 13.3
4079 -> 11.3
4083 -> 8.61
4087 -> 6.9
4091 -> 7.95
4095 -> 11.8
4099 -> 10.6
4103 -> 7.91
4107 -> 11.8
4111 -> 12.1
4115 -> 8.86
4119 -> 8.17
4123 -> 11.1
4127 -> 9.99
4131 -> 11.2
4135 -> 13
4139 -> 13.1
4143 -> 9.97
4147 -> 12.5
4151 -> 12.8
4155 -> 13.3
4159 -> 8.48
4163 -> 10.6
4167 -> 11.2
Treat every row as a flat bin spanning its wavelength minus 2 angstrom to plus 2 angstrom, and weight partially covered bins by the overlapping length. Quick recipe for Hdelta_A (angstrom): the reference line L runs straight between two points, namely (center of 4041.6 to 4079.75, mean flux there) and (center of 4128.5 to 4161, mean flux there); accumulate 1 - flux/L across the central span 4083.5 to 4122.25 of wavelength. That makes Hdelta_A 8.4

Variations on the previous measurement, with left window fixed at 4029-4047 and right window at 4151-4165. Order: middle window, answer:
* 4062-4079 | 3.1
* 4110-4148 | 3.2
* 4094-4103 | 1.8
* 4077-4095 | 5.8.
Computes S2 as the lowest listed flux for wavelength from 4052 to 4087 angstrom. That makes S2 6.9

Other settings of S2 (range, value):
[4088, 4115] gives 7.91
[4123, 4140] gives 9.99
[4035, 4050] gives 14.4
